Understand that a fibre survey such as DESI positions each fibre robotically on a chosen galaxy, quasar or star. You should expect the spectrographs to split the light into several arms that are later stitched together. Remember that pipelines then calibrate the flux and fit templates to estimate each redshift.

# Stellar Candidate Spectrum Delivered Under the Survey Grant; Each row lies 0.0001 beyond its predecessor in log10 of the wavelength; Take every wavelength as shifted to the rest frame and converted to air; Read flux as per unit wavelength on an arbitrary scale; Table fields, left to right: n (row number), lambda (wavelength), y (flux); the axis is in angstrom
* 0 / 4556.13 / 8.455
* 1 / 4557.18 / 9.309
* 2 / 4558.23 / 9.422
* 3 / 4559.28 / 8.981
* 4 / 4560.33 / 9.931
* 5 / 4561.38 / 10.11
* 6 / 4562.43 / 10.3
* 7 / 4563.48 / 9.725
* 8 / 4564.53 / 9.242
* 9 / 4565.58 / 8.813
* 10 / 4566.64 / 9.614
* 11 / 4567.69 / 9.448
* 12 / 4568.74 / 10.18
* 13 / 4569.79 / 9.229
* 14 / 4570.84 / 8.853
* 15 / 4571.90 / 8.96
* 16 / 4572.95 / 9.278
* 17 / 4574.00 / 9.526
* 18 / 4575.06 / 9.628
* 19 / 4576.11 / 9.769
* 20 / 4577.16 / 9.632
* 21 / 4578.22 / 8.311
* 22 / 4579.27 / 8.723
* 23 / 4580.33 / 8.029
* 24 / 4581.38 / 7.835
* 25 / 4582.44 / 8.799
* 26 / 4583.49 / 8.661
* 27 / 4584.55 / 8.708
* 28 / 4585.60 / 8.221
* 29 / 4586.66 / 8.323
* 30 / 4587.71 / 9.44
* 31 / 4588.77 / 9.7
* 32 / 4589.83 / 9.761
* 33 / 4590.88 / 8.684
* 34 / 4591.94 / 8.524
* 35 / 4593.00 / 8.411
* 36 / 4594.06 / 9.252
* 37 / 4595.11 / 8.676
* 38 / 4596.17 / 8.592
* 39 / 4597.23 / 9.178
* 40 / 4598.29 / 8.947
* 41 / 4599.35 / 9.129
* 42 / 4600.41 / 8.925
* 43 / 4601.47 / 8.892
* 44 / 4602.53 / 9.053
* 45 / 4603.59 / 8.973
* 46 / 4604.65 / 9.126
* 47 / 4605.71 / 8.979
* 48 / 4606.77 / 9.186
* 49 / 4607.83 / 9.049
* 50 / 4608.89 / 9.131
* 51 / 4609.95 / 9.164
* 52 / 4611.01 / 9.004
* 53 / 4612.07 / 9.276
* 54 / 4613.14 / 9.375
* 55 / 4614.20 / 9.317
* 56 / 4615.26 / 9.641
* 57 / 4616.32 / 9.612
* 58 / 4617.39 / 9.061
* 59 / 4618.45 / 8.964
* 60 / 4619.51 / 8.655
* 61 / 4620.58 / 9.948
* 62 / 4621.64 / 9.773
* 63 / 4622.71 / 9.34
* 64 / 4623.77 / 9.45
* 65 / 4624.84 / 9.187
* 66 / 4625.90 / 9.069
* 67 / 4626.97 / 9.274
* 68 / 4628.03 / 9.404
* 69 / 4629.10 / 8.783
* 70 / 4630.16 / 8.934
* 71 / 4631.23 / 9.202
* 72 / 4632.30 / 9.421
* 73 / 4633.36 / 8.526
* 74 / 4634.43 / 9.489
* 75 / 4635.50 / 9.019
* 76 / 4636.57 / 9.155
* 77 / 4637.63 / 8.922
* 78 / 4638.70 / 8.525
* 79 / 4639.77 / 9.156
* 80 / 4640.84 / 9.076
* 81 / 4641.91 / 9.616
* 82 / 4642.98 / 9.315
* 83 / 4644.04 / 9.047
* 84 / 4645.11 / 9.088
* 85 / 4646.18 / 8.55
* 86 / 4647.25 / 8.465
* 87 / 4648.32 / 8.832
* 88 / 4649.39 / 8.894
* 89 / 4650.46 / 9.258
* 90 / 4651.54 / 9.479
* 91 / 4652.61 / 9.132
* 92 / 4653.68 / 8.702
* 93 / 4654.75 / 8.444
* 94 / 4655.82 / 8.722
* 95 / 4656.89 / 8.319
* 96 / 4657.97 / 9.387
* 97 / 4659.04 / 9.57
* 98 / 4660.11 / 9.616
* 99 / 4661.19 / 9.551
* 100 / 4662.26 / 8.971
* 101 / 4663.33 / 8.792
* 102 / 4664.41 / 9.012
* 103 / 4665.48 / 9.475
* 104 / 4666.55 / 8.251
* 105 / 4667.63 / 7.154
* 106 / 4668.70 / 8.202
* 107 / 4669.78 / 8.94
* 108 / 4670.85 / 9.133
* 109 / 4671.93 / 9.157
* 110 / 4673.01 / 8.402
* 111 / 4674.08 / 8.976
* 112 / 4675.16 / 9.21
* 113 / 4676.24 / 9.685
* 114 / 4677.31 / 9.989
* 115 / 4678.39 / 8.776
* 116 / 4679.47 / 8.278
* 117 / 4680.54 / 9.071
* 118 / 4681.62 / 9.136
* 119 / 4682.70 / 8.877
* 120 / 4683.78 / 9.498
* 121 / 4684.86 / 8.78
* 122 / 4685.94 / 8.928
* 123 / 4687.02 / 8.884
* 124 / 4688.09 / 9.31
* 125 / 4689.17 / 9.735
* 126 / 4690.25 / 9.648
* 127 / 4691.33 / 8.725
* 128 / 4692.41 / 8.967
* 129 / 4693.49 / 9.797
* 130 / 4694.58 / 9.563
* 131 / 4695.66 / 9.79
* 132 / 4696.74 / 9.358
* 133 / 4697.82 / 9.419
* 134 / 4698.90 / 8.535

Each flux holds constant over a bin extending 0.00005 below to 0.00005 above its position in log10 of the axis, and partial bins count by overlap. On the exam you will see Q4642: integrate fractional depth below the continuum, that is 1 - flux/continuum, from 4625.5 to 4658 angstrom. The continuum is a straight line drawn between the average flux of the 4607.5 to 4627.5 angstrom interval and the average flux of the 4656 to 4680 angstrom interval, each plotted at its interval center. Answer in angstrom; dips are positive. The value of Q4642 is 0.4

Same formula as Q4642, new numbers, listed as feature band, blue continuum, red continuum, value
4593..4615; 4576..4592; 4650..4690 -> -0.50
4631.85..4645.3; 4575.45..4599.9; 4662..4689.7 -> -0.30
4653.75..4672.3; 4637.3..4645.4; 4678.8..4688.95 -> 0.39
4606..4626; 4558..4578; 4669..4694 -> 0.12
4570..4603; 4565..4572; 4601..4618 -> 1.19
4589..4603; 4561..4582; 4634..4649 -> 0.35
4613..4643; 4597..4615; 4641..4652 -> -0.44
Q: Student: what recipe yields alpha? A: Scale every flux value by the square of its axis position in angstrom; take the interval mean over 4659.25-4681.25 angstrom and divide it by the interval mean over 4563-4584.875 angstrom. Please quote 1.0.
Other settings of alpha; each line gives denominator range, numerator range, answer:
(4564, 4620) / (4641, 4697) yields 1.03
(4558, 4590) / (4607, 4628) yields 1.03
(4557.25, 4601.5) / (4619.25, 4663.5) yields 1.03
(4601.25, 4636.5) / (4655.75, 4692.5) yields 1.00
